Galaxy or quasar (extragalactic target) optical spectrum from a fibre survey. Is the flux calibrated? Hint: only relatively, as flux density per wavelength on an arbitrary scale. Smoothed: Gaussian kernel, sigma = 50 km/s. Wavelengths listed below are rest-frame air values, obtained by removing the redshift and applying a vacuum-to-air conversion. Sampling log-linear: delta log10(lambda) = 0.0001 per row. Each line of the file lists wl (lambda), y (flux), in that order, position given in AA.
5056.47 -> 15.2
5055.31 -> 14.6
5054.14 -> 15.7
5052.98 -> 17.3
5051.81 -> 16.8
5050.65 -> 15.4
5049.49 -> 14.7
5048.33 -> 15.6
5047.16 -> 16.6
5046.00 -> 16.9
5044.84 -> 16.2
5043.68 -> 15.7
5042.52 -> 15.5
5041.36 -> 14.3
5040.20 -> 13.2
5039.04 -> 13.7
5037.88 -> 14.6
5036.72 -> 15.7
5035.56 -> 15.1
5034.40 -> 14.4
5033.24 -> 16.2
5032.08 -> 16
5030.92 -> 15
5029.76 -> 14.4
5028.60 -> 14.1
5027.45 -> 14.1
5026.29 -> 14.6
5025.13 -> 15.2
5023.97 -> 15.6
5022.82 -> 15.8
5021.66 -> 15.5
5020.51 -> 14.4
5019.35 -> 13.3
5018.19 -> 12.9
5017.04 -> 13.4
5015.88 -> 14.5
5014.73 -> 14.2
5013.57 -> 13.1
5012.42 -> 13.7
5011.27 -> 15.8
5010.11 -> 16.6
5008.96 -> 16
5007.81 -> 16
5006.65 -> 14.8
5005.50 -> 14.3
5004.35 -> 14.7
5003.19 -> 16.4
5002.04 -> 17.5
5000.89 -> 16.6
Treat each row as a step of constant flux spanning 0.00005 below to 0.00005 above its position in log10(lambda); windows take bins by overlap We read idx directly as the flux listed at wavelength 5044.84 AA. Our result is 16.2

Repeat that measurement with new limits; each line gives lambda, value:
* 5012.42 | 13.7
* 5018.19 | 12.9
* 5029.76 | 14.4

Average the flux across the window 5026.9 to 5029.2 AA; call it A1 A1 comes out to 14.1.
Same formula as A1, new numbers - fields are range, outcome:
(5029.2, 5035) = 15.2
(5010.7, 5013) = 14.8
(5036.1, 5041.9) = 14.3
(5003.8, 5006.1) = 14.5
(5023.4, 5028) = 14.9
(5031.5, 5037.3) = 15.5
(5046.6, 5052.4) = 15.8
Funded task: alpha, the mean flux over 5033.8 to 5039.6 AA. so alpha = 14.7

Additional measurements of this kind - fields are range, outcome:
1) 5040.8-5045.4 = 15.4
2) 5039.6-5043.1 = 14.3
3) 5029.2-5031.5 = 14.7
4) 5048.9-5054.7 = 16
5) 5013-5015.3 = 13.6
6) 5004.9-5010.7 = 15.5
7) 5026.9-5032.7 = 14.7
